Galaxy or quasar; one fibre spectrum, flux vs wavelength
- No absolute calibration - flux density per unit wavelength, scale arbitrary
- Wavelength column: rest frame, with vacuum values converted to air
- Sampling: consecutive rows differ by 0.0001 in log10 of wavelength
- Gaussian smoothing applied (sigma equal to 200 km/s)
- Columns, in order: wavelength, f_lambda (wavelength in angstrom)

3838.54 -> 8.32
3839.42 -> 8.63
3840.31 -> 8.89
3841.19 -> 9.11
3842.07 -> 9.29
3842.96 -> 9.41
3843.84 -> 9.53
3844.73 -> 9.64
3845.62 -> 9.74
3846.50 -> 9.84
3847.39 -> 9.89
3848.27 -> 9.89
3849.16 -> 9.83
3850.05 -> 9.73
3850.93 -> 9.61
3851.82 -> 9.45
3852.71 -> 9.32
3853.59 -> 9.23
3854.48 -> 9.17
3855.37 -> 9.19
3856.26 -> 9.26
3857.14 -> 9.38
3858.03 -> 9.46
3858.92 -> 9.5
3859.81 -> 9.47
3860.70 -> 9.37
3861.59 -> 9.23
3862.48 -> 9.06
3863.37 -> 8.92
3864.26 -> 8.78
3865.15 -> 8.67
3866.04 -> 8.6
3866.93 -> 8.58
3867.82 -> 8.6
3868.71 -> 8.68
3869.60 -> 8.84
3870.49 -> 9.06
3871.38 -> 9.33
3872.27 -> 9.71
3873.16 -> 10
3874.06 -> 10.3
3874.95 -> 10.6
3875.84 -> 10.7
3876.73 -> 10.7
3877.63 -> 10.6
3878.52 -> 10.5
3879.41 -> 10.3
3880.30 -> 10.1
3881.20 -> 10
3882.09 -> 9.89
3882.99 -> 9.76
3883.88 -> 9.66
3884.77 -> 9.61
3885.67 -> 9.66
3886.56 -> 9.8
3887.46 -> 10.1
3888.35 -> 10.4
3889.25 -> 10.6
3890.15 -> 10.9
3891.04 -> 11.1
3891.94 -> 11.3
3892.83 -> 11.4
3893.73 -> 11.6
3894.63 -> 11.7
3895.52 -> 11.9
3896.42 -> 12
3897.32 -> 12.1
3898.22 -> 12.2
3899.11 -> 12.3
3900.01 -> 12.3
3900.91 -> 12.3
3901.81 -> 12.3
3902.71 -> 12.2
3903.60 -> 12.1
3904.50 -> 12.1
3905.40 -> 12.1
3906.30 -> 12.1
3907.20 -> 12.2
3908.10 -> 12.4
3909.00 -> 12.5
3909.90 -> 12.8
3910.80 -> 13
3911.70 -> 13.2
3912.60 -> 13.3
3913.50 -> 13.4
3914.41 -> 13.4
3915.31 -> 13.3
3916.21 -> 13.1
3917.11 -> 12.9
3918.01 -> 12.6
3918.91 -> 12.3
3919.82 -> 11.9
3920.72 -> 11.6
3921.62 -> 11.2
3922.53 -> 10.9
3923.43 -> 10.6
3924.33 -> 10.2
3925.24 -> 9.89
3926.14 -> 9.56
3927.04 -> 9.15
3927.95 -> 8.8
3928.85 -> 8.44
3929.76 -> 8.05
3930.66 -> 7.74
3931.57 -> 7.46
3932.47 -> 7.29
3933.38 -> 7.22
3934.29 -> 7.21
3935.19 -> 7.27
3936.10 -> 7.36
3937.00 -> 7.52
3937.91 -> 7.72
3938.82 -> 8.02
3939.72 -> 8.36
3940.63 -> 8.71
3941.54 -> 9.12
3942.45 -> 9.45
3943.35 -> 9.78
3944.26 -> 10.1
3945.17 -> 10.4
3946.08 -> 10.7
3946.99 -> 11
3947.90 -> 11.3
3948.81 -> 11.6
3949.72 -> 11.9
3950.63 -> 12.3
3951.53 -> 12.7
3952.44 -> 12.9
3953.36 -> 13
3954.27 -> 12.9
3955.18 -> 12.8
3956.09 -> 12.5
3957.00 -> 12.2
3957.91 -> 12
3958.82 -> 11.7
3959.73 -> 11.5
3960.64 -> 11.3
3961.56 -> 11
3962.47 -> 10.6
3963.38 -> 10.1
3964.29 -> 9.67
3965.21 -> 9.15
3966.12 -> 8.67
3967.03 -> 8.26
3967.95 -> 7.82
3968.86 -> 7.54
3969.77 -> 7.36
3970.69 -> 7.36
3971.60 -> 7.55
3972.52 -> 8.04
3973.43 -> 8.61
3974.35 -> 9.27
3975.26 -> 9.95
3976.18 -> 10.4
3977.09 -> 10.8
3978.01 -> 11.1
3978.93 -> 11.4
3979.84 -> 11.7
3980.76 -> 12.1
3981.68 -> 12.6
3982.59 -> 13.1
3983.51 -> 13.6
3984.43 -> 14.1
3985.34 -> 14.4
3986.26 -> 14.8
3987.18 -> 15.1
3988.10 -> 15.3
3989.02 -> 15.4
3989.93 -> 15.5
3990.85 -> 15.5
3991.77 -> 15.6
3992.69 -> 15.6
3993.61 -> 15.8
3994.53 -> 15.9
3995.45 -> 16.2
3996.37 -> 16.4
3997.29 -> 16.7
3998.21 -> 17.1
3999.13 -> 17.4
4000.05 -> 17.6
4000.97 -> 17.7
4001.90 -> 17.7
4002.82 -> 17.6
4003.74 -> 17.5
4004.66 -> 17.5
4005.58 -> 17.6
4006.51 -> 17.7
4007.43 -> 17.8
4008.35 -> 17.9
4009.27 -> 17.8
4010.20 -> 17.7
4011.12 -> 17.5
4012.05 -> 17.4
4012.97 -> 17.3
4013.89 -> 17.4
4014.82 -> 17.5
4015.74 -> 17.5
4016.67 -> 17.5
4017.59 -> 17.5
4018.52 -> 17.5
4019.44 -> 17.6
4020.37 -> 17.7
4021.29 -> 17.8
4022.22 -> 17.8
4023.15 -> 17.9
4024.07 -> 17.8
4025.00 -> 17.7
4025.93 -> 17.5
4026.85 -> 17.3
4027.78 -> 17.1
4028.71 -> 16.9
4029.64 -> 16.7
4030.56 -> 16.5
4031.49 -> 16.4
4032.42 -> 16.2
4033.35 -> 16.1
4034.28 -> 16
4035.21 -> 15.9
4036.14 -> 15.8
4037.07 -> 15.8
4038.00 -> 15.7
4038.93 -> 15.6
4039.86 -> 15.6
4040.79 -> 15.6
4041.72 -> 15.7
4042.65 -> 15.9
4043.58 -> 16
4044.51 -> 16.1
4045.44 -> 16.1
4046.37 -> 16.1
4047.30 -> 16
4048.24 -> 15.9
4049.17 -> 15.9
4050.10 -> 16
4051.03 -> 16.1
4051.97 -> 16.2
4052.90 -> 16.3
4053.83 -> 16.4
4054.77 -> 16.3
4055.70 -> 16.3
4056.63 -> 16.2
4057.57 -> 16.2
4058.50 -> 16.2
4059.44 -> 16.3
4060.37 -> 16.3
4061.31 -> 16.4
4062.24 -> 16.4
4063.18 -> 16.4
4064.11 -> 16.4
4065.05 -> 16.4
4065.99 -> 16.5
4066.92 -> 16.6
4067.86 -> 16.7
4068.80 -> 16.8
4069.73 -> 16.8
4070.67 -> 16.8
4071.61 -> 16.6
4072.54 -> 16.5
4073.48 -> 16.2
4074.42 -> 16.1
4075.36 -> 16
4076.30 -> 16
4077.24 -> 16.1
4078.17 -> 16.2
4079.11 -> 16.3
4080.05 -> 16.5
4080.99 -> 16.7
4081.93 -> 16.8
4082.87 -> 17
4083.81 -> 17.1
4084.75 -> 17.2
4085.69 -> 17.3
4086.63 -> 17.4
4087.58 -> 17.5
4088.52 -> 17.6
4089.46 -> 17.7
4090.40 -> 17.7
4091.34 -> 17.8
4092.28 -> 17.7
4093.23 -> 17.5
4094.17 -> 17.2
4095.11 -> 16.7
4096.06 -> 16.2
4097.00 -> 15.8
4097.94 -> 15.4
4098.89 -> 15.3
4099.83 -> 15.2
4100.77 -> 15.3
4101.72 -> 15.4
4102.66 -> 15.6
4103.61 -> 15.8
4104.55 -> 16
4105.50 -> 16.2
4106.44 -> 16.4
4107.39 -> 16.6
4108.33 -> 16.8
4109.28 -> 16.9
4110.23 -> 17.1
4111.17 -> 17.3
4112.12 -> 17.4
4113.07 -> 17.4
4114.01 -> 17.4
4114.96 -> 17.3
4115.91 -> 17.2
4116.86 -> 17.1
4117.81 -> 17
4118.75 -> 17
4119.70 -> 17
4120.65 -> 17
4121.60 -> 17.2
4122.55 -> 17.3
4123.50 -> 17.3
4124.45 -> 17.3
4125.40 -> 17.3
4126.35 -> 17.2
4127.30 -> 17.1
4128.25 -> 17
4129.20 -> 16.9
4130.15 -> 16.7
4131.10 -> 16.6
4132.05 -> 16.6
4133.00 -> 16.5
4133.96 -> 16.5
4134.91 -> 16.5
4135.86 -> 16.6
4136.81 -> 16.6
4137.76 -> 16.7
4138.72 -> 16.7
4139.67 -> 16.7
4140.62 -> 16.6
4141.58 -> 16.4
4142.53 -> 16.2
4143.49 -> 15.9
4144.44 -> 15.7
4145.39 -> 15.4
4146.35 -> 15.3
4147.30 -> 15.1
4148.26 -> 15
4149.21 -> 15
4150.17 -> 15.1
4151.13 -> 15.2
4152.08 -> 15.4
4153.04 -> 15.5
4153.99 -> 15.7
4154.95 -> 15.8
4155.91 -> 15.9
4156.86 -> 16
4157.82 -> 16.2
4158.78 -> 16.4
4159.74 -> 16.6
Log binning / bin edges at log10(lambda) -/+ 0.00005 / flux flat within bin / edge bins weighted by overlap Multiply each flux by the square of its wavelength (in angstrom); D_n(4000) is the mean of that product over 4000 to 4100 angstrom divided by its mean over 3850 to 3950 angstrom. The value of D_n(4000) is 1.7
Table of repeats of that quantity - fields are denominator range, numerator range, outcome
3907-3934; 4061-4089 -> 1.64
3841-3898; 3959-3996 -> 1.26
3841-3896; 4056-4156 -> 1.90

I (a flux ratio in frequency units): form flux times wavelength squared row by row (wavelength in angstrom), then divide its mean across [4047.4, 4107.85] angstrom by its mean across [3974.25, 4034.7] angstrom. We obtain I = 1.1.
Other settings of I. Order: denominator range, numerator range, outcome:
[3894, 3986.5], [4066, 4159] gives 1.66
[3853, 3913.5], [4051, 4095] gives 1.73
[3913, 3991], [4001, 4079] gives 1.62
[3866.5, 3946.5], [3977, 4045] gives 1.63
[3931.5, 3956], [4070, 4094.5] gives 1.82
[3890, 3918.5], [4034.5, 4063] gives 1.40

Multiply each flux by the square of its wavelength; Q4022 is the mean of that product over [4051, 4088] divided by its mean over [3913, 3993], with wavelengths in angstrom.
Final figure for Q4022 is 1.61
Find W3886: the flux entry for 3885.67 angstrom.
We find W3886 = 9.66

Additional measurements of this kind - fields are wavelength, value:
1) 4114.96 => 17.3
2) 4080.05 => 16.5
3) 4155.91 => 15.9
